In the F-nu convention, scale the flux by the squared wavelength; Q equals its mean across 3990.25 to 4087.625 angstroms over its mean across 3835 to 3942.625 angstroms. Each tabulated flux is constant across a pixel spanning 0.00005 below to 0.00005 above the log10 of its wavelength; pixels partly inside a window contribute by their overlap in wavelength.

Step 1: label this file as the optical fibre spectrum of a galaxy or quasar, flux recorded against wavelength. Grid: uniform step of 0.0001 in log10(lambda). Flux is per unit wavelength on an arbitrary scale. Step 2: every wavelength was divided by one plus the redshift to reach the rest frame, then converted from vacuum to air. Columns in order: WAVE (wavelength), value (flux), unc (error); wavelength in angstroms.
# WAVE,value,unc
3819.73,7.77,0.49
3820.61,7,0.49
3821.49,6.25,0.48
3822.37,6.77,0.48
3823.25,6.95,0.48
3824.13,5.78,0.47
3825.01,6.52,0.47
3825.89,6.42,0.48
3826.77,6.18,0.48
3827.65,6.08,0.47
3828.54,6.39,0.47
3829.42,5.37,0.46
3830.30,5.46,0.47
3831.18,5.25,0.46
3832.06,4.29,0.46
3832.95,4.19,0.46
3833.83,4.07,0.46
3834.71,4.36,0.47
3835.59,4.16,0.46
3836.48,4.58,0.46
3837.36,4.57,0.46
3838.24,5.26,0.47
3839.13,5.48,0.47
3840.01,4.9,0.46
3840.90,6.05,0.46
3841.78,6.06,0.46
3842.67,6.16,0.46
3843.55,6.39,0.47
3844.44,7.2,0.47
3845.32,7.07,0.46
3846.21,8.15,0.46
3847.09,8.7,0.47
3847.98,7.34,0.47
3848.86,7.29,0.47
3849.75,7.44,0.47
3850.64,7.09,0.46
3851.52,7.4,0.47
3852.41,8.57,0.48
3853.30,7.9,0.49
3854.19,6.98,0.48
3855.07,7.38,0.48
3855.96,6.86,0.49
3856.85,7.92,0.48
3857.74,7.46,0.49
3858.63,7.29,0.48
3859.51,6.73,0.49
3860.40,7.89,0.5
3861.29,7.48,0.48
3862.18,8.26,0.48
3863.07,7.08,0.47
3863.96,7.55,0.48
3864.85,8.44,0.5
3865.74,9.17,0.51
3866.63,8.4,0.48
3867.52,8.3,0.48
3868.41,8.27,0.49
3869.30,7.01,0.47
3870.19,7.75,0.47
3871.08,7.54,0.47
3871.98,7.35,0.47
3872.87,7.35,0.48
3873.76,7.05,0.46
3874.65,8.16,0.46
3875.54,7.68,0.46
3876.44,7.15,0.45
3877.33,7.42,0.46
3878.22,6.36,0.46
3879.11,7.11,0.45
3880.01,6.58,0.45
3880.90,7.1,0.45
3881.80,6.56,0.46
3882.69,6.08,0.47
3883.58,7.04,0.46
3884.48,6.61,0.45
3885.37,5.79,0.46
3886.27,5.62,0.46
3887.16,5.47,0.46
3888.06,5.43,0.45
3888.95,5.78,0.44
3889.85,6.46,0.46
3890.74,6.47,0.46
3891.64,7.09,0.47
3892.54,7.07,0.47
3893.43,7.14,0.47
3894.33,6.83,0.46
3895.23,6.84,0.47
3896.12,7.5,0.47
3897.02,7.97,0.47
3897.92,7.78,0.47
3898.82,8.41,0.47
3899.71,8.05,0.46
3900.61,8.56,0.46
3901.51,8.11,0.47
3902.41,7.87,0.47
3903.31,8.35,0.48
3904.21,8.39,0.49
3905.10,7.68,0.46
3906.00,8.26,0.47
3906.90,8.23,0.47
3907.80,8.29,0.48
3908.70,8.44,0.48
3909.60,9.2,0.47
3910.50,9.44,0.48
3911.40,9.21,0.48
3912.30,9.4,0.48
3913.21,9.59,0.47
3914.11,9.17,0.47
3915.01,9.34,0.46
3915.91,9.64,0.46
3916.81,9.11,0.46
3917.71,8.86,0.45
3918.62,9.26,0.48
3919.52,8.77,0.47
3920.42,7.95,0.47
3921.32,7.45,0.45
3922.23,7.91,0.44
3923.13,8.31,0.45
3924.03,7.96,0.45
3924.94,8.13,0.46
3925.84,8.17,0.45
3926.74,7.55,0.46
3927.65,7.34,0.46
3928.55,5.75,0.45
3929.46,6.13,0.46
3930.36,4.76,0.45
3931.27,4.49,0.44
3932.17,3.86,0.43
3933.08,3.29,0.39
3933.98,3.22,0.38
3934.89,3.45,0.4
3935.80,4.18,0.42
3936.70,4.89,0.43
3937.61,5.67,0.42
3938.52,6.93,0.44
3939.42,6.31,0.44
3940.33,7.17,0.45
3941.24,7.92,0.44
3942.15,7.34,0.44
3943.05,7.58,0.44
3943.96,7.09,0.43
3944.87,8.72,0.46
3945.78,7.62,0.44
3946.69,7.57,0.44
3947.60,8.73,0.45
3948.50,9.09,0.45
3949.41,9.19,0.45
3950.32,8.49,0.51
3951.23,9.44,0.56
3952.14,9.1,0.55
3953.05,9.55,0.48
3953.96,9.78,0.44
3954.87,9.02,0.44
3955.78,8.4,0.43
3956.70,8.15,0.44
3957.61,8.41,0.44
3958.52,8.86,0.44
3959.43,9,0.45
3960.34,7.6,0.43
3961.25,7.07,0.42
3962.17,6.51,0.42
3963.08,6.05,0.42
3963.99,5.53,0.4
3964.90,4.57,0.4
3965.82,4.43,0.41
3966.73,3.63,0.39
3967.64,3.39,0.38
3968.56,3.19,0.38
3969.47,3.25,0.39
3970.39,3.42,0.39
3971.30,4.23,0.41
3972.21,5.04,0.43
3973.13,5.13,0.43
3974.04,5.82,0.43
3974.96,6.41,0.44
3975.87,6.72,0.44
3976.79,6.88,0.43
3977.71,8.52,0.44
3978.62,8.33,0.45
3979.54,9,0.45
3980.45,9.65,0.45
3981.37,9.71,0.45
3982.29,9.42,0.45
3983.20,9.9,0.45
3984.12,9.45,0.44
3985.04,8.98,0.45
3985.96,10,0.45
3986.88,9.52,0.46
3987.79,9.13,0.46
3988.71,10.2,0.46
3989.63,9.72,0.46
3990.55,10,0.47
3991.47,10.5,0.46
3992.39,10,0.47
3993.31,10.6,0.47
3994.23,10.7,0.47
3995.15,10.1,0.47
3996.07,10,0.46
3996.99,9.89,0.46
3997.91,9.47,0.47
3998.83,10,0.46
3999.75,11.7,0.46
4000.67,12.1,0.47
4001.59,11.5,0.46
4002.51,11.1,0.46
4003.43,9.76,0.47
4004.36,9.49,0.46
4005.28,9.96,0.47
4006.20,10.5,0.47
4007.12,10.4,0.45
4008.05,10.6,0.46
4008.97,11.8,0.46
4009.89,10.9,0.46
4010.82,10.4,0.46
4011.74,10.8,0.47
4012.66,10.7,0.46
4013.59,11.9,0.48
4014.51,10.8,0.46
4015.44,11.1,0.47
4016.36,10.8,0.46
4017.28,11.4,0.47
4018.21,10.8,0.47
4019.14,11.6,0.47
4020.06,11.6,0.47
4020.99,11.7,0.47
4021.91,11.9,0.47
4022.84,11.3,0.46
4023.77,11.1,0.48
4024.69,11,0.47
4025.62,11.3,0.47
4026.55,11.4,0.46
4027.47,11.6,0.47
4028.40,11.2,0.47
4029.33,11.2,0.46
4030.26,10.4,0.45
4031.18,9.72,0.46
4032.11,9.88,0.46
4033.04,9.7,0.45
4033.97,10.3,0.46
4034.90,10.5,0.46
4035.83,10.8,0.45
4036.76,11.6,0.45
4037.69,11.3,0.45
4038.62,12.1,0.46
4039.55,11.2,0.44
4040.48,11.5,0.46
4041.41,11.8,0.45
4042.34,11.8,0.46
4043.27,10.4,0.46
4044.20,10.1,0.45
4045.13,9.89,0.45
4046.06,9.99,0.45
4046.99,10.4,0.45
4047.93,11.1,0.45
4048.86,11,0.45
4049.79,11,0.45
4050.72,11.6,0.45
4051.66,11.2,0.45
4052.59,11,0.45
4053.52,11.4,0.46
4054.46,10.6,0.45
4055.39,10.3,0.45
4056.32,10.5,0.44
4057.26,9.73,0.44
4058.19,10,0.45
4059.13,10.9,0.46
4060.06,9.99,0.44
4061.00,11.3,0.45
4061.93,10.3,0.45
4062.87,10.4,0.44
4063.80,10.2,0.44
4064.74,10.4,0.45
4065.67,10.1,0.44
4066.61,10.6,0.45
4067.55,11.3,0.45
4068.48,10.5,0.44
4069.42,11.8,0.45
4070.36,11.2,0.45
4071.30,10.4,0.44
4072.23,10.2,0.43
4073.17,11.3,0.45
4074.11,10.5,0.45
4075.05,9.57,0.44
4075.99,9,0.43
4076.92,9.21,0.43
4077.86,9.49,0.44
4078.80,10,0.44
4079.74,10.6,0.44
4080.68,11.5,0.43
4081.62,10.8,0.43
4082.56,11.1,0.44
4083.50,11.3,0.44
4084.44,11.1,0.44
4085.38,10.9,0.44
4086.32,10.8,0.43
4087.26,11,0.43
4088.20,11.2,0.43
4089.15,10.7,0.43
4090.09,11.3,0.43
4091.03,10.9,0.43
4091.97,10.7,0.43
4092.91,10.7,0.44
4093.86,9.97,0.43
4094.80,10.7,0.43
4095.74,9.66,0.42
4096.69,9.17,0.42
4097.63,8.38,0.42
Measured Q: 1.61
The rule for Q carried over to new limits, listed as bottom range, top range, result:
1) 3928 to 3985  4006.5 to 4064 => 1.66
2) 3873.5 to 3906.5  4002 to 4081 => 1.63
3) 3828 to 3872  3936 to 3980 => 1.09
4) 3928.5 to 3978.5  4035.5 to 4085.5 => 1.74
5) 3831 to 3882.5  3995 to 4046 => 1.71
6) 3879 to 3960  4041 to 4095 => 1.53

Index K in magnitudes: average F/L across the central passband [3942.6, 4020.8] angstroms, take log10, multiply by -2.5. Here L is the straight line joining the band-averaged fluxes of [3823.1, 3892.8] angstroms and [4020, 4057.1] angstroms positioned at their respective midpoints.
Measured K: 0.10 mag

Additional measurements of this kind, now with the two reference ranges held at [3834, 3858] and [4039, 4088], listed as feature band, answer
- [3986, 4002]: -0.10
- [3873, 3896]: 0.09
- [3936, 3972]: 0.23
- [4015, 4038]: -0.11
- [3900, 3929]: -0.08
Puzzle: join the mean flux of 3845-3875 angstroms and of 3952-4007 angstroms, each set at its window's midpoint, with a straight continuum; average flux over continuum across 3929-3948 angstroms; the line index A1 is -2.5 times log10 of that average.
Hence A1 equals 0.32 mag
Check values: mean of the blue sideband 7.67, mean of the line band 6.04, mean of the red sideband 8.31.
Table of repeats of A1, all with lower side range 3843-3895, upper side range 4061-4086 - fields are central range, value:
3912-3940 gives 0.16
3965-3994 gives 0.20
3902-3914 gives -0.11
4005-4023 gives -0.16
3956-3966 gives 0.23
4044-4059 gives -0.05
